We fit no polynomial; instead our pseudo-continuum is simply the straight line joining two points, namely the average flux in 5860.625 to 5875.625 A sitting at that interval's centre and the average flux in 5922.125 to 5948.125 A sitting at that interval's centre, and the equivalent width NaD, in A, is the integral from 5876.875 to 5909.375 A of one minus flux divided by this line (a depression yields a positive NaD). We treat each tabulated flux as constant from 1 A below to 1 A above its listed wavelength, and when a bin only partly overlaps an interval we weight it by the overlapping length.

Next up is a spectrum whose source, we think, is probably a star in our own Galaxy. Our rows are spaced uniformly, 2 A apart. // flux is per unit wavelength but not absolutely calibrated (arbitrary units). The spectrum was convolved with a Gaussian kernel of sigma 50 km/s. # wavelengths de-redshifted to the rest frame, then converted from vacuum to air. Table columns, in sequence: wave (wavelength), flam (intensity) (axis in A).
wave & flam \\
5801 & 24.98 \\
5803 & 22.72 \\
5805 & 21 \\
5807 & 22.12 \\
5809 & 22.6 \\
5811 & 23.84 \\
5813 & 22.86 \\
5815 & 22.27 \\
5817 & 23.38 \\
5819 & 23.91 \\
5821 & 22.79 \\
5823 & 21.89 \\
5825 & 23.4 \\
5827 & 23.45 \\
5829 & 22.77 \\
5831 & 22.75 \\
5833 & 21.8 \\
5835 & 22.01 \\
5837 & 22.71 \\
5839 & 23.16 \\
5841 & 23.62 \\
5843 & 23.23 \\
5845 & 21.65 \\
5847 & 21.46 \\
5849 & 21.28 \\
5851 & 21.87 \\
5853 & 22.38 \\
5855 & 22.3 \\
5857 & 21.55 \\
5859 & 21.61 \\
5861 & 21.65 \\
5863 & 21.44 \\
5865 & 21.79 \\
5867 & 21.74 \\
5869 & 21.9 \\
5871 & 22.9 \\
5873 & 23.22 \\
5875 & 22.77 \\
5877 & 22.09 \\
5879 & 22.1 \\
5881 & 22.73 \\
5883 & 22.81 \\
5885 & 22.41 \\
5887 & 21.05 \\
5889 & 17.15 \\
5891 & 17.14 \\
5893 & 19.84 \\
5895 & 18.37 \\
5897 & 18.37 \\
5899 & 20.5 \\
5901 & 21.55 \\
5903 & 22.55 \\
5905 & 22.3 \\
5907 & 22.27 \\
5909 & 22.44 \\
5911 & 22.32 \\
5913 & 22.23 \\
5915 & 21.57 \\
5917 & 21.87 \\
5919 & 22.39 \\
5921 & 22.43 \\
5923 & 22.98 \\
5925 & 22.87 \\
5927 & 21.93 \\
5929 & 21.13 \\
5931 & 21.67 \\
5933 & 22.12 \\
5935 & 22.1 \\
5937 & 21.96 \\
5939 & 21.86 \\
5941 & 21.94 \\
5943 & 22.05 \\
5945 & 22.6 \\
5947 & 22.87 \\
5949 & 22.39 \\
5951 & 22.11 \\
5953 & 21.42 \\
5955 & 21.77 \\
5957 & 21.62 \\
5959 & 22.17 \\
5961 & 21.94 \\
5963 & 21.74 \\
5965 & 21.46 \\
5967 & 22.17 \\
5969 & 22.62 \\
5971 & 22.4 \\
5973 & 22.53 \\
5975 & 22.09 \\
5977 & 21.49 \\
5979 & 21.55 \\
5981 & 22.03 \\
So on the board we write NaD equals 1.9 A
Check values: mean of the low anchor 22.2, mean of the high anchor 22.2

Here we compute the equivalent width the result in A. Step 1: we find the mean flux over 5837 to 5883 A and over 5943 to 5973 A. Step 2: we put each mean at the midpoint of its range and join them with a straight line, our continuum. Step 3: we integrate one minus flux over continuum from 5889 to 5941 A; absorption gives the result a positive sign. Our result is 1.8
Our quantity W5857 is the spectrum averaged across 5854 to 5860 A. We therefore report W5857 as 21.8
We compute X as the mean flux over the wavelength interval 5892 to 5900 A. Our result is 19.3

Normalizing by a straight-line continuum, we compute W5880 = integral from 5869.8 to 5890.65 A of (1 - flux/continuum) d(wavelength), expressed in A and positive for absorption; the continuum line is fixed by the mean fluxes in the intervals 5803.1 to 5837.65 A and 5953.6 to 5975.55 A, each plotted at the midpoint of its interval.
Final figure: 0.6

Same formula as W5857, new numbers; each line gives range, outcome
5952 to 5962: 21.8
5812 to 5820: 23.1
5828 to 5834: 22.4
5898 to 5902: 21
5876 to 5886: 22.4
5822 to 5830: 22.9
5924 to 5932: 21.9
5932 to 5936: 22.1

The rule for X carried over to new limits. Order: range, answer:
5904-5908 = 22.3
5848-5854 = 21.8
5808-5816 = 22.9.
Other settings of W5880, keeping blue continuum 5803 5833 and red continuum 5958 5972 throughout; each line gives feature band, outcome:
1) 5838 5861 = 0.4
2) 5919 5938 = 0.1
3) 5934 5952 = 0.0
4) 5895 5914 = 0.8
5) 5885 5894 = 1.3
